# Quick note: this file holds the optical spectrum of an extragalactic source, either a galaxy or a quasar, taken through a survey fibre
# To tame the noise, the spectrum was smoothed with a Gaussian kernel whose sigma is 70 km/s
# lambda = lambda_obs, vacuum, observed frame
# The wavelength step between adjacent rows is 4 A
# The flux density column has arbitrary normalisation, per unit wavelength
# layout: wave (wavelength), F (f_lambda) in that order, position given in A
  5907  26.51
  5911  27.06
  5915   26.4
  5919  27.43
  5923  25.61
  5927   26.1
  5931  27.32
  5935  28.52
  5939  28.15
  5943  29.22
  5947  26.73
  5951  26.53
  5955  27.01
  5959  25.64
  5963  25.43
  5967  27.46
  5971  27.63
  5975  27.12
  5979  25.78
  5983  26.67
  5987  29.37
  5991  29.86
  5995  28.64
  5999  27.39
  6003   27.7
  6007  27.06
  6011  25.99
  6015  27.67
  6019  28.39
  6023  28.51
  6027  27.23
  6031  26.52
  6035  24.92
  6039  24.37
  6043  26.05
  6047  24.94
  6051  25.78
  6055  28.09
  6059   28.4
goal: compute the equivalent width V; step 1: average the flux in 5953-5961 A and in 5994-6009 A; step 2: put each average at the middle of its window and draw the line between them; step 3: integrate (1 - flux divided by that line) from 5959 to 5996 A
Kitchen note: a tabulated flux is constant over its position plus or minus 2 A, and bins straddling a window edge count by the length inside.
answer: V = -0.7 A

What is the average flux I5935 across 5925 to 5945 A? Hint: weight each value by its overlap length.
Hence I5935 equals 27.9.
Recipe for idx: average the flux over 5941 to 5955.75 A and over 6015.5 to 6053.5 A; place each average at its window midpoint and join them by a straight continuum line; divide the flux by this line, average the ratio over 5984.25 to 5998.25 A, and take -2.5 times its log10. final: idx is -0.08 mag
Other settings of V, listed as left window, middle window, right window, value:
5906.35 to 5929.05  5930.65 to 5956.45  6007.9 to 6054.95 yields -1.1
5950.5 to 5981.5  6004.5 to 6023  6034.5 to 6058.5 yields -0.9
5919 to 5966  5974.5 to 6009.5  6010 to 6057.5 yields -1.3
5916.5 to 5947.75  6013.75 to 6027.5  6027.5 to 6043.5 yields -1.2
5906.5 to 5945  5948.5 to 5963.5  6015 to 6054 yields 0.4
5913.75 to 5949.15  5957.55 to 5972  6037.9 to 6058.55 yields 0.2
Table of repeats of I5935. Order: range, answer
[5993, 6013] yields 27.4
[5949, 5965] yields 26.2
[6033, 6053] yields 25.2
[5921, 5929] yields 25.9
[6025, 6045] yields 25.8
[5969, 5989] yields 27.3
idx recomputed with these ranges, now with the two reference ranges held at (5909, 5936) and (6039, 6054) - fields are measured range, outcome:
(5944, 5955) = -0.014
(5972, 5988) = -0.035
